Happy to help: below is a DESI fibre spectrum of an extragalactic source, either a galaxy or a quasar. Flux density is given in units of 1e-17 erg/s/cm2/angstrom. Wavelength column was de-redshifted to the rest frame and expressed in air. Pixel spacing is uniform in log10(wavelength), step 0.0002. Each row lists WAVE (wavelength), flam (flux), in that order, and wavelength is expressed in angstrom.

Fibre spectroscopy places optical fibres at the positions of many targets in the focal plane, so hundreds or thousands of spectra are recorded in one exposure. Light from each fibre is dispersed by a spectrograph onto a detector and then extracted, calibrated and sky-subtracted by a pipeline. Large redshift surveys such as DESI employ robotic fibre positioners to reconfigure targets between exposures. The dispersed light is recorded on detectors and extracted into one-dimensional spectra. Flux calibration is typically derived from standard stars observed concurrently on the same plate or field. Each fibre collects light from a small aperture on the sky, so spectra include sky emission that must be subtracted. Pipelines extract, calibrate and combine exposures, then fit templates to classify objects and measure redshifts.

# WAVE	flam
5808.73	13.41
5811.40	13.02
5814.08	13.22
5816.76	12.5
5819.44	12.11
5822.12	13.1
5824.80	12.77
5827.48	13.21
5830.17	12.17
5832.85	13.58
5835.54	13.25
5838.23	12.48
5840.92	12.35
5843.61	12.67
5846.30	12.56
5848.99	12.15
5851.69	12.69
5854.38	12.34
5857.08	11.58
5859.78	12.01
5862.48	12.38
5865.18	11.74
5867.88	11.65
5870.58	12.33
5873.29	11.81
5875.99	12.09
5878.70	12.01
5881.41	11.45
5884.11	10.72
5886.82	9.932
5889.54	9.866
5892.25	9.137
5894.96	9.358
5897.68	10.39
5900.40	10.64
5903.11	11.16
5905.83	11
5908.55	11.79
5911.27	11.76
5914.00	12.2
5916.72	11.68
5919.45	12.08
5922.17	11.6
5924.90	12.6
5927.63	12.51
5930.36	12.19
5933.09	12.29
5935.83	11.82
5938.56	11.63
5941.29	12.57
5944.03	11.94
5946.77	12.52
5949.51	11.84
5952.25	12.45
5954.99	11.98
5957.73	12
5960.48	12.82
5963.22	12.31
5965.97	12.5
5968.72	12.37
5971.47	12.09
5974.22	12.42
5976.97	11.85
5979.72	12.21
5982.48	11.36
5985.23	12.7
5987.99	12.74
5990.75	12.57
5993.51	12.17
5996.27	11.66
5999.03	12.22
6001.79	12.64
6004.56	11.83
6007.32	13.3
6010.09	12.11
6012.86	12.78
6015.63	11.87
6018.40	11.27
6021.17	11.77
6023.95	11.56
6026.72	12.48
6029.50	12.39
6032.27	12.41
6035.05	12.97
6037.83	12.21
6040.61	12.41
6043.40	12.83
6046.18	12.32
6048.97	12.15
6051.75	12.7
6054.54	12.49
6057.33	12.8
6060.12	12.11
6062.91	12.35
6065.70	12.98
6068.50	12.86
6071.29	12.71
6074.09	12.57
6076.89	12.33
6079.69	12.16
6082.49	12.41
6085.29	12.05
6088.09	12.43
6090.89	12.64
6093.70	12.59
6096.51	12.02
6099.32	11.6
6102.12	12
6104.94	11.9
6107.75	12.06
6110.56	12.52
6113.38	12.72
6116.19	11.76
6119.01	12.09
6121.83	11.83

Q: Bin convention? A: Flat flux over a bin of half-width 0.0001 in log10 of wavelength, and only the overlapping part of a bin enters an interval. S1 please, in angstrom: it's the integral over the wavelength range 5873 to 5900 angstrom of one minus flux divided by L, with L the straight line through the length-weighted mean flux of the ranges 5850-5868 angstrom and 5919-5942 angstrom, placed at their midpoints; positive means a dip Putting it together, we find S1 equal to 3.29 angstrom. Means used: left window 12.1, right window 12.1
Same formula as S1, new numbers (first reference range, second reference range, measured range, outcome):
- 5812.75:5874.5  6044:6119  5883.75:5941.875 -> 5.24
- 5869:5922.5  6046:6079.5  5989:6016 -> -0.70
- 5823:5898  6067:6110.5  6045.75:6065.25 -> -0.35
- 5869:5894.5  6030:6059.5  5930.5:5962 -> -1.58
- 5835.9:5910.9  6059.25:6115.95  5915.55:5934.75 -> -0.69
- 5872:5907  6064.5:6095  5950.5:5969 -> -1.53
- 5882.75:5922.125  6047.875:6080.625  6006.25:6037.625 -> -0.42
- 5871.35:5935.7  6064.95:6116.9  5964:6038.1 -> -2.42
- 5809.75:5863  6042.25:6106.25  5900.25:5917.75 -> 1.44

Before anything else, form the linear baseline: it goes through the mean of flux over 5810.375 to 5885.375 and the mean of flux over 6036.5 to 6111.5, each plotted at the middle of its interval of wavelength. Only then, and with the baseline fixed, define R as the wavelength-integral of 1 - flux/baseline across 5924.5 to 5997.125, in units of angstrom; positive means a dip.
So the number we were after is 0.82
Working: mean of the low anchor 12.4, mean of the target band 12.2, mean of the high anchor 12.4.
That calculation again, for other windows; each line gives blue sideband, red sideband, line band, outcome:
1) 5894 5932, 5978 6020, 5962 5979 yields -0.4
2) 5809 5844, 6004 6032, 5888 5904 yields 3.2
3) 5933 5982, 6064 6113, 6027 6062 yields -0.5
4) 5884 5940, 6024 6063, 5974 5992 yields -0.5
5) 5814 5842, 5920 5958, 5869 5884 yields 0.8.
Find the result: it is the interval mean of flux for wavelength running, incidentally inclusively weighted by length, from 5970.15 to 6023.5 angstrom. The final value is 12.2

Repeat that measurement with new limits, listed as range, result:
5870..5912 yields 10.9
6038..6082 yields 12.5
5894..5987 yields 11.9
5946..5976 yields 12.3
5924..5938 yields 12.2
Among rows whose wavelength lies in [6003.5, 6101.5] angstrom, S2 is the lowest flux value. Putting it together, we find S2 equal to 11.27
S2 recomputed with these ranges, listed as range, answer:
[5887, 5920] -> 9.137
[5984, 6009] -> 11.66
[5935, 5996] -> 11.36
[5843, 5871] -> 11.58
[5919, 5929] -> 11.6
